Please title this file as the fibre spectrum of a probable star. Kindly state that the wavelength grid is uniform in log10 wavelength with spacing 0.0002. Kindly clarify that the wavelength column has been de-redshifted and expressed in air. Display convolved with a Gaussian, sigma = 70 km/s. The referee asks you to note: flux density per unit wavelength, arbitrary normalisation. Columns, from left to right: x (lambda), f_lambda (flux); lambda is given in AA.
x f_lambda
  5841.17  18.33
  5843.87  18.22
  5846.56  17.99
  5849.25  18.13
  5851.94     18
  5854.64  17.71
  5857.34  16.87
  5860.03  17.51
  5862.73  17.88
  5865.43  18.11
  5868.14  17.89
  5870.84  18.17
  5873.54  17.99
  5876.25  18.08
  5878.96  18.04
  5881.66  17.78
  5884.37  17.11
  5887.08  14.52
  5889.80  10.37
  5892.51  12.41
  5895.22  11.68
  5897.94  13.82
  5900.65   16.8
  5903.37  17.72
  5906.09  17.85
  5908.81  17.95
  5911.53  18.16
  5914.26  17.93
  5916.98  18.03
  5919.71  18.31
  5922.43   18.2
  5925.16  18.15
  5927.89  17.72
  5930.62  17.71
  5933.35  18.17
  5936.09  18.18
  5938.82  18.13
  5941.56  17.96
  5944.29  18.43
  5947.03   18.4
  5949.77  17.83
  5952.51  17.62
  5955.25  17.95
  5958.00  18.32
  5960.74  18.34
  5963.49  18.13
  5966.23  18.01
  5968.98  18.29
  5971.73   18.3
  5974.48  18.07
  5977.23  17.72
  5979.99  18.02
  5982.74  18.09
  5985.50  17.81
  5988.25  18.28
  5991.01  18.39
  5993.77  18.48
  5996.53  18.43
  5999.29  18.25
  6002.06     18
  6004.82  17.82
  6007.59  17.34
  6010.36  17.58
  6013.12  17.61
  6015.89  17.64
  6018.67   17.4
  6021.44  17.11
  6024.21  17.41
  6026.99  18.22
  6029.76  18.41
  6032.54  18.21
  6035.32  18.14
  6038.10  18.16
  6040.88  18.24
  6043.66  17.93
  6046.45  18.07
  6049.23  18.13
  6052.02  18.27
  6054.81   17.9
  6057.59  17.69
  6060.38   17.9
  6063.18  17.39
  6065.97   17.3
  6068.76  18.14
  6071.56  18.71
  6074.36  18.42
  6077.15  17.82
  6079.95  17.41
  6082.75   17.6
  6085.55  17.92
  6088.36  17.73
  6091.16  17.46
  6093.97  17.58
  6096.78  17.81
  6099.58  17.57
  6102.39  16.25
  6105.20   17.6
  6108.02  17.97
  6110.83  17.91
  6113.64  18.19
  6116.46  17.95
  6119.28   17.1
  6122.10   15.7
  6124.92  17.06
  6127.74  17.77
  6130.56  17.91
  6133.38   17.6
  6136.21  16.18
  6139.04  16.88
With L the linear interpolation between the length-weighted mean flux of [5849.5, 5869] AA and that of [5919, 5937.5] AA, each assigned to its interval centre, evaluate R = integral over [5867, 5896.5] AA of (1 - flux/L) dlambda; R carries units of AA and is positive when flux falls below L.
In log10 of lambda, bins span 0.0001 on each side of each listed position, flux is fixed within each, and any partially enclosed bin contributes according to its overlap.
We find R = 3.3 AA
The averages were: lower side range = 17.7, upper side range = 18.1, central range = 15.8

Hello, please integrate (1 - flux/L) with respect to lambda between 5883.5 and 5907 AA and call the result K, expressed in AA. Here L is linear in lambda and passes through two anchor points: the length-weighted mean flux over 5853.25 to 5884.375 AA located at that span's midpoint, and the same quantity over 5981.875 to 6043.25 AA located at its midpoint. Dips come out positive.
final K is 4.3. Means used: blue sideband 17.8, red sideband 18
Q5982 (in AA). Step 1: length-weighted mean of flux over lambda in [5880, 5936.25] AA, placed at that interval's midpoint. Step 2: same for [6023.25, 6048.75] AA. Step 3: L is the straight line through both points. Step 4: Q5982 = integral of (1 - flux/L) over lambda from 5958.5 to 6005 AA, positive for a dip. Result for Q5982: -1.87 AA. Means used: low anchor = 16.6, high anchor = 18.1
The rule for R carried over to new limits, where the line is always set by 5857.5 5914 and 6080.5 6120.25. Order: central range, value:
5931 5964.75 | -2.5 AA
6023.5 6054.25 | -1.4 AA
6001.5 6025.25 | -0.5 AA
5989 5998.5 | -0.7 AA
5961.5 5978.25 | -1.1 AA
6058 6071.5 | -0.3 AA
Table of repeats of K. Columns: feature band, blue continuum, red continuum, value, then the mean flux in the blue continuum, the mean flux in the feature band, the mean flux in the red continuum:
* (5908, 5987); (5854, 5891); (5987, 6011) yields -1.9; 17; 18.1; 18.1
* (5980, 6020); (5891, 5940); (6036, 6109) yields -1.1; 17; 17.9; 17.8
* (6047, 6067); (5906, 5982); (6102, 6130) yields -0.2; 18.1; 17.8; 17.4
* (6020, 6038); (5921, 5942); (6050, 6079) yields 0.0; 18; 17.9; 18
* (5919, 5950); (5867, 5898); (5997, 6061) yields -3.0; 15.7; 18.1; 17.9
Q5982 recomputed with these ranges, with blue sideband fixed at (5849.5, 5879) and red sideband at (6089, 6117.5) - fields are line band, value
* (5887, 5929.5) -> 3.6 AA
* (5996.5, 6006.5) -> -0.2 AA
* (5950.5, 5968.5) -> -0.3 AA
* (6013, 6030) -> 0.1 AA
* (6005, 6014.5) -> 0.1 AA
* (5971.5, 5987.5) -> -0.2 AA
